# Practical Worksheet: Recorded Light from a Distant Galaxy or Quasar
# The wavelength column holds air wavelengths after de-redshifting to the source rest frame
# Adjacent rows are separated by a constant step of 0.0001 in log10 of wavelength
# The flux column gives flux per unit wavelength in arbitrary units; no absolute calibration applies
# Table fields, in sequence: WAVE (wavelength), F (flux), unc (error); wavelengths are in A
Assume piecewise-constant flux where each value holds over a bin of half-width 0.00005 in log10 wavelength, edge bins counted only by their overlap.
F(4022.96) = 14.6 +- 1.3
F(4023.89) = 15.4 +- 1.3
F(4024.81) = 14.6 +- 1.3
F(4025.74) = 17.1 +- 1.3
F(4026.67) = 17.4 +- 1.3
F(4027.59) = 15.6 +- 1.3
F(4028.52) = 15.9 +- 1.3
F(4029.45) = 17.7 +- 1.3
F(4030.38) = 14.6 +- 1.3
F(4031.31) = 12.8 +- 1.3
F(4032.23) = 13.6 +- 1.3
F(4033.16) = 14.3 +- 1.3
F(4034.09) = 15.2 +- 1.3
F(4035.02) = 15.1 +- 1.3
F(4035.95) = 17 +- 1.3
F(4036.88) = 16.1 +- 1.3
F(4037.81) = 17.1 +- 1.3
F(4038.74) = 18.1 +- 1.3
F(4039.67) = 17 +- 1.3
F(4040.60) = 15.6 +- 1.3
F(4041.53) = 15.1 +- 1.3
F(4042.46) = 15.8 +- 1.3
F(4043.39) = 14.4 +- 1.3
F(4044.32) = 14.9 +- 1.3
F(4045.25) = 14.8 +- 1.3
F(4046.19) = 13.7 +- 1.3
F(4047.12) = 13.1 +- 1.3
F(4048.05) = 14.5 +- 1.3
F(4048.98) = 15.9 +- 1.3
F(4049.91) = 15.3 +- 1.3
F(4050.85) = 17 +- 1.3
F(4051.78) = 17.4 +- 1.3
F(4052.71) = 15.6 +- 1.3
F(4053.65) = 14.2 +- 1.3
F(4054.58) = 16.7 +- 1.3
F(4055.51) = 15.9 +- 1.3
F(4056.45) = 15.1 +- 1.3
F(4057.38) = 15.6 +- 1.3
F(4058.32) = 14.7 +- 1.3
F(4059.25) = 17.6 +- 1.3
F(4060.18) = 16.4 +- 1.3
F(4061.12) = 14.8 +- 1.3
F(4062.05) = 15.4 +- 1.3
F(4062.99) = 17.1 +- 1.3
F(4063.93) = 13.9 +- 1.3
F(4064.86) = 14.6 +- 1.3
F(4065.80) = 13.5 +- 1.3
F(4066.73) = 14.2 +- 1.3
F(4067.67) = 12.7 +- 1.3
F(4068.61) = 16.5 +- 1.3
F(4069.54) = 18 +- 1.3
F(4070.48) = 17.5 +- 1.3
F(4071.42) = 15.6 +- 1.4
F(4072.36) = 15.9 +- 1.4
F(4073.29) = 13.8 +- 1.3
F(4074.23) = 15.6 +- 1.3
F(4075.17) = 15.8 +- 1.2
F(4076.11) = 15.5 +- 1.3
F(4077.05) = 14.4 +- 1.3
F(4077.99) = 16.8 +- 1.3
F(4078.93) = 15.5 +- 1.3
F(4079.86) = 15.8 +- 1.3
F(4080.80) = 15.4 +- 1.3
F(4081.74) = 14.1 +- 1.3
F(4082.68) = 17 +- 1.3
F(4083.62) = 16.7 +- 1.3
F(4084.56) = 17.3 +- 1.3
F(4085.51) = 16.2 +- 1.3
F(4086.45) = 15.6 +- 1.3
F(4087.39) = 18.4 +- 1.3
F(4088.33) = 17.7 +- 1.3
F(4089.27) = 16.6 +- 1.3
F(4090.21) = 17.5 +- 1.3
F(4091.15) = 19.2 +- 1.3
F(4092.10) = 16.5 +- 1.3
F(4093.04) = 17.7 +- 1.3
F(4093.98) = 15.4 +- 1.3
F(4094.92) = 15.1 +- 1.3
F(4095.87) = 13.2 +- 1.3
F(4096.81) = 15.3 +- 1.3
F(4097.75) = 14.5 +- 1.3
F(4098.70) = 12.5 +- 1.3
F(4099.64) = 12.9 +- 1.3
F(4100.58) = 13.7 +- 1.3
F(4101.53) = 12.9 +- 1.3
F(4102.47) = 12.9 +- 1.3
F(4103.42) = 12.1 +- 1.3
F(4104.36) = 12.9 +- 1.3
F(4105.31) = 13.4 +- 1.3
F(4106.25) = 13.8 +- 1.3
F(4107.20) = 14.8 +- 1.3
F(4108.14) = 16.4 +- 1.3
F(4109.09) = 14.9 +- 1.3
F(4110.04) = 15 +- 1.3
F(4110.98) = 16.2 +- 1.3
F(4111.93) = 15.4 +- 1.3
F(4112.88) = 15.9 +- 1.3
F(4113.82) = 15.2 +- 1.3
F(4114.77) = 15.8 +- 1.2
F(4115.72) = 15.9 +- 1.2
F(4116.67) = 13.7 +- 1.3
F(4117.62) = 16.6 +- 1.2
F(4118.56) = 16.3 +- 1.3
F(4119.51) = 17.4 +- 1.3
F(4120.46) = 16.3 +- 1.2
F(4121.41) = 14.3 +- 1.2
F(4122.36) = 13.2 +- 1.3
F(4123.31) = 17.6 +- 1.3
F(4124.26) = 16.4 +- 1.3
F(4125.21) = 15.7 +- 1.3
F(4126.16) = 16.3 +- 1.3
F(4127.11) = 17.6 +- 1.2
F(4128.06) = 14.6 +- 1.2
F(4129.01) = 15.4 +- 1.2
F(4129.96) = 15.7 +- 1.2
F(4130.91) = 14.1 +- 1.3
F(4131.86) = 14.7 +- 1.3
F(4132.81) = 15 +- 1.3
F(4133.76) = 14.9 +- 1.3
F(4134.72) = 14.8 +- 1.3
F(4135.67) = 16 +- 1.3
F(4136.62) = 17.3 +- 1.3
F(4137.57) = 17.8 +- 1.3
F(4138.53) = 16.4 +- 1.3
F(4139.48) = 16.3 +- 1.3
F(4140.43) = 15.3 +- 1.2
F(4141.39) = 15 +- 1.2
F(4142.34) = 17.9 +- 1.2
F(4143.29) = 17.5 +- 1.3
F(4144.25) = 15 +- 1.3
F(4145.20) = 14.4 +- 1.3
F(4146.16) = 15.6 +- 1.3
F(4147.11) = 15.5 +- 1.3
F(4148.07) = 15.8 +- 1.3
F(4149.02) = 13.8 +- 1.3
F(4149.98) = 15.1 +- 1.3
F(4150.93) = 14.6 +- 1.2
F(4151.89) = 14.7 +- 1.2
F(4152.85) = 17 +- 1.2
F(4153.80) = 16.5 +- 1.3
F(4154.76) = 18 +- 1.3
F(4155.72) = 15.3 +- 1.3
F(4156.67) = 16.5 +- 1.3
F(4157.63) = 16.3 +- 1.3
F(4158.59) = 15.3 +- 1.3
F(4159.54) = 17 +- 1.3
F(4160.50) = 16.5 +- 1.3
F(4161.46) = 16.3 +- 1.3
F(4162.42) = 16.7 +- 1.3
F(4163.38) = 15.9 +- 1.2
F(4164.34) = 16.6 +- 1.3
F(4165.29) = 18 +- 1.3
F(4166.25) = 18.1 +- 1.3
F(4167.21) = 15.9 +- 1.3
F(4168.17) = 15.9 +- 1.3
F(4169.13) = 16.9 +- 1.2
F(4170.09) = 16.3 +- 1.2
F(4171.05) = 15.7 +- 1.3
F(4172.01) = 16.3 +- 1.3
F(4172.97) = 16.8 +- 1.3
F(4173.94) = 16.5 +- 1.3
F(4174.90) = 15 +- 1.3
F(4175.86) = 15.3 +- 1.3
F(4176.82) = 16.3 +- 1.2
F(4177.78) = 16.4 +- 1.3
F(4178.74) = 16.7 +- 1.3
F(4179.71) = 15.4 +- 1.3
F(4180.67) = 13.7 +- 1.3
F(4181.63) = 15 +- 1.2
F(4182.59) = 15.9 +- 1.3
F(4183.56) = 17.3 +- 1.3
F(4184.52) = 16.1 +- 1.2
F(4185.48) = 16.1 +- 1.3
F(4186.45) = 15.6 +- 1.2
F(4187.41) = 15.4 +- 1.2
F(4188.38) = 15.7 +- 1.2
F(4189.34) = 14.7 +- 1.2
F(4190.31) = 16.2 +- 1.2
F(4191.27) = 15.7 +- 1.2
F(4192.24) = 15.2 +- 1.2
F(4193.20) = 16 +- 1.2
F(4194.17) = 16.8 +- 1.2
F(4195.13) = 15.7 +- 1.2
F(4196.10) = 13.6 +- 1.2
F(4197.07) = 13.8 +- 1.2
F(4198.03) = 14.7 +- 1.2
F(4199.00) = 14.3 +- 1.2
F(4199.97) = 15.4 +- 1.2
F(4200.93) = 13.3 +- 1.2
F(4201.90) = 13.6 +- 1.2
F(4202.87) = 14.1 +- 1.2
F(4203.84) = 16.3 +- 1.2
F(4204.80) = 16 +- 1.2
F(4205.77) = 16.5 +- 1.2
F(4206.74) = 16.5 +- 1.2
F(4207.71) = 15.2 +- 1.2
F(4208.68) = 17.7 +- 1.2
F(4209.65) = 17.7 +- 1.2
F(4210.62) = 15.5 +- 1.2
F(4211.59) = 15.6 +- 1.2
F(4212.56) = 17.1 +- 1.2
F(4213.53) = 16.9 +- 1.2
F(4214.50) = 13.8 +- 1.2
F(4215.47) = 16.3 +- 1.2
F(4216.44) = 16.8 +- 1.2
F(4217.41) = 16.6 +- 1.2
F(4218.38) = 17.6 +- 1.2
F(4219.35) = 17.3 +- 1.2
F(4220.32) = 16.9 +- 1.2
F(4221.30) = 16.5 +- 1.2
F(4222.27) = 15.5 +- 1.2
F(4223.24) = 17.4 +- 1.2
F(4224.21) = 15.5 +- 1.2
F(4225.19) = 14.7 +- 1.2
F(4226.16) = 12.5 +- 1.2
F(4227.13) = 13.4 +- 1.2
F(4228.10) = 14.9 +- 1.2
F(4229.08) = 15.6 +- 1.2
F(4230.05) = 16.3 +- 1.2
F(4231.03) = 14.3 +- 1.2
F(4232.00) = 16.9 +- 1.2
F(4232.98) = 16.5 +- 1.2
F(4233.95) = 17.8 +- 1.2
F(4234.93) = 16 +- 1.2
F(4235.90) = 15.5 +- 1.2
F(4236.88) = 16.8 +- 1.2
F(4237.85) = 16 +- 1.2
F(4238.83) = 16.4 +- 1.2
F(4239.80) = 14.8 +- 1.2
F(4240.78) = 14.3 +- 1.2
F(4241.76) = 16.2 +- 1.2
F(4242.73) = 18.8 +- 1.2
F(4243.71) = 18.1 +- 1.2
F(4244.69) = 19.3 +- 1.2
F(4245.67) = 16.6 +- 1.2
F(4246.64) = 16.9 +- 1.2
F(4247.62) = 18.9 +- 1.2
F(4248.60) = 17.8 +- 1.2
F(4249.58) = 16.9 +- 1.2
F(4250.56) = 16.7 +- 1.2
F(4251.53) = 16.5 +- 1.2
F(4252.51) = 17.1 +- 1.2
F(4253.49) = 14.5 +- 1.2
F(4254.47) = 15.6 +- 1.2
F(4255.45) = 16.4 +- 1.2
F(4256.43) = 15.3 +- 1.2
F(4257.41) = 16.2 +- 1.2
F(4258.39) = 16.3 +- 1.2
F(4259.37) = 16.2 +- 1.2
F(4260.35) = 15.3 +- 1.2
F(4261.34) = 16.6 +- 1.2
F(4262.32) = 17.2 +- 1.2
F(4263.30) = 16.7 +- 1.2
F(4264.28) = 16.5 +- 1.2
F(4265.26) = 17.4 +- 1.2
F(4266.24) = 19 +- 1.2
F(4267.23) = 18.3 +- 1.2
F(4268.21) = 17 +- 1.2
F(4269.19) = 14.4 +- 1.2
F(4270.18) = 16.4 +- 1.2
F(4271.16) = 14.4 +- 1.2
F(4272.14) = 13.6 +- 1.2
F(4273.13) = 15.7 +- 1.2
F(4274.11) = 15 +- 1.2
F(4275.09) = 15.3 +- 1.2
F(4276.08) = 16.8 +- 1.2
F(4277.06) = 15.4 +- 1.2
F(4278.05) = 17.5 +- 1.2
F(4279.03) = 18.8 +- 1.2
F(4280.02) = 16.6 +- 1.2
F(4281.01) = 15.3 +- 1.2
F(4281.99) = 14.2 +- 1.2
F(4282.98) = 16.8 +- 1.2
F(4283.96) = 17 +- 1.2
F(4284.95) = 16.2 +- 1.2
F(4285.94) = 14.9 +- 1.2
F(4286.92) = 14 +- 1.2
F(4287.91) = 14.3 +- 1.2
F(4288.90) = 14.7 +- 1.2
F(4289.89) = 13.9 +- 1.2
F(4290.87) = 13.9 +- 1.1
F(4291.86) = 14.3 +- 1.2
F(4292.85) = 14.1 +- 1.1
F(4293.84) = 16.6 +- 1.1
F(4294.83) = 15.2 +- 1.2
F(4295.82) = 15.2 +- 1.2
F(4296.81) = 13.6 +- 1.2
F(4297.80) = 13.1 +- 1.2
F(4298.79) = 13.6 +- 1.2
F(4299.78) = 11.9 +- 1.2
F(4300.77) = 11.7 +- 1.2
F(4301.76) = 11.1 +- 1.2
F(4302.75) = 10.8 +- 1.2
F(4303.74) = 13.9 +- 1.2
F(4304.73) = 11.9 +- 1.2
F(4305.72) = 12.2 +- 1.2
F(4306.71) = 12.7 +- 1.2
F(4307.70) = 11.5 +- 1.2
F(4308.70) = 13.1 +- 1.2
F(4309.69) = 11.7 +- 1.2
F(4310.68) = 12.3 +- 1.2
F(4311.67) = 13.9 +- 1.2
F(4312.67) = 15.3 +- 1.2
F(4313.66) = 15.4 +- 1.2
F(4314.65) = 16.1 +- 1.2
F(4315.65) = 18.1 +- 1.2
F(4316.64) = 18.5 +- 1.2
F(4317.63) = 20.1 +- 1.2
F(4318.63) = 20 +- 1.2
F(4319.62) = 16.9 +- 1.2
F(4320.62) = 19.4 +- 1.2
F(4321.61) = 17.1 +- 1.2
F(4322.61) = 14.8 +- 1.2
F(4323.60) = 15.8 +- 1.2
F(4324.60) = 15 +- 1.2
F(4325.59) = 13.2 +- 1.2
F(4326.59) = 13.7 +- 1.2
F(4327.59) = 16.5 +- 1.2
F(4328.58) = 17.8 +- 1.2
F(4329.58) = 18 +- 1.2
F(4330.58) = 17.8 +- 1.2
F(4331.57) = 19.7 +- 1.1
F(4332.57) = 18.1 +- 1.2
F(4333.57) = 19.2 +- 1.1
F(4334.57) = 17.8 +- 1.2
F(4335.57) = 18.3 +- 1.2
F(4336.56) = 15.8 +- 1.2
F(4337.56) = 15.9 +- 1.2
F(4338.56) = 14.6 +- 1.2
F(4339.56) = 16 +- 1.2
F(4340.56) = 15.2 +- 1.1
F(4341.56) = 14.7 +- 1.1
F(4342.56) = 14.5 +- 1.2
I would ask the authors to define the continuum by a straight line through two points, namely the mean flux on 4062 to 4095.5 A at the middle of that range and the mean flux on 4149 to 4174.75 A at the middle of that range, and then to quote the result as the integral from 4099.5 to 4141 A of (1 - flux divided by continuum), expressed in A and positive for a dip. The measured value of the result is 2.2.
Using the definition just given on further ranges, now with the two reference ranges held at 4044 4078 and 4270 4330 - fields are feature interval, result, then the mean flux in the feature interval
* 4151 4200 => -2.32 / 15.9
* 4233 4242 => -0.53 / 16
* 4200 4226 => -1.42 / 16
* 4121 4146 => -0.76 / 15.7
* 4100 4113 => 0.90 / 14.2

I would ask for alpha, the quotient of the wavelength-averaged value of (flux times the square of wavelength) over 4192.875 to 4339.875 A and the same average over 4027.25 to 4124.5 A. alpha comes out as 1.12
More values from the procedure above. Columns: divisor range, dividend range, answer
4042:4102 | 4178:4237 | 1.08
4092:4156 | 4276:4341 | 1.10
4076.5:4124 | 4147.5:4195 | 1.08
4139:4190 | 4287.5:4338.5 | 1.02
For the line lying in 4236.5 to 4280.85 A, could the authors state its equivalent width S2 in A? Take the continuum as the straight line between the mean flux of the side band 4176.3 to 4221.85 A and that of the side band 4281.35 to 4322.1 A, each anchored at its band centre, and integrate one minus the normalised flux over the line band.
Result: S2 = -4.0 A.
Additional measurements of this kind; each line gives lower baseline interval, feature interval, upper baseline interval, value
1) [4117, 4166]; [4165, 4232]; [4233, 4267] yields 2.3 A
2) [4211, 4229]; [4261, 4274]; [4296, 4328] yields -1.0 A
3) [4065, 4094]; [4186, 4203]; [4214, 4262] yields 1.2 A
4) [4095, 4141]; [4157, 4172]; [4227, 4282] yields -0.9 A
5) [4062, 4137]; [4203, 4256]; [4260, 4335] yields -2.8 A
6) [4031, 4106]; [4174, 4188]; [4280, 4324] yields -0.6 A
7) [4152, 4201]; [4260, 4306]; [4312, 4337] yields 4.6 A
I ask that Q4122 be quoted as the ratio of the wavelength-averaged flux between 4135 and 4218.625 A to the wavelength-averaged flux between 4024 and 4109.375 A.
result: 1.03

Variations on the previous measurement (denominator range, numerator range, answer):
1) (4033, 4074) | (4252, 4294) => 1.02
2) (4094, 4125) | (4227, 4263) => 1.11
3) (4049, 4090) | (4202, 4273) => 1.03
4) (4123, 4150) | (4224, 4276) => 1.03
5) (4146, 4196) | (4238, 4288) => 1.02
